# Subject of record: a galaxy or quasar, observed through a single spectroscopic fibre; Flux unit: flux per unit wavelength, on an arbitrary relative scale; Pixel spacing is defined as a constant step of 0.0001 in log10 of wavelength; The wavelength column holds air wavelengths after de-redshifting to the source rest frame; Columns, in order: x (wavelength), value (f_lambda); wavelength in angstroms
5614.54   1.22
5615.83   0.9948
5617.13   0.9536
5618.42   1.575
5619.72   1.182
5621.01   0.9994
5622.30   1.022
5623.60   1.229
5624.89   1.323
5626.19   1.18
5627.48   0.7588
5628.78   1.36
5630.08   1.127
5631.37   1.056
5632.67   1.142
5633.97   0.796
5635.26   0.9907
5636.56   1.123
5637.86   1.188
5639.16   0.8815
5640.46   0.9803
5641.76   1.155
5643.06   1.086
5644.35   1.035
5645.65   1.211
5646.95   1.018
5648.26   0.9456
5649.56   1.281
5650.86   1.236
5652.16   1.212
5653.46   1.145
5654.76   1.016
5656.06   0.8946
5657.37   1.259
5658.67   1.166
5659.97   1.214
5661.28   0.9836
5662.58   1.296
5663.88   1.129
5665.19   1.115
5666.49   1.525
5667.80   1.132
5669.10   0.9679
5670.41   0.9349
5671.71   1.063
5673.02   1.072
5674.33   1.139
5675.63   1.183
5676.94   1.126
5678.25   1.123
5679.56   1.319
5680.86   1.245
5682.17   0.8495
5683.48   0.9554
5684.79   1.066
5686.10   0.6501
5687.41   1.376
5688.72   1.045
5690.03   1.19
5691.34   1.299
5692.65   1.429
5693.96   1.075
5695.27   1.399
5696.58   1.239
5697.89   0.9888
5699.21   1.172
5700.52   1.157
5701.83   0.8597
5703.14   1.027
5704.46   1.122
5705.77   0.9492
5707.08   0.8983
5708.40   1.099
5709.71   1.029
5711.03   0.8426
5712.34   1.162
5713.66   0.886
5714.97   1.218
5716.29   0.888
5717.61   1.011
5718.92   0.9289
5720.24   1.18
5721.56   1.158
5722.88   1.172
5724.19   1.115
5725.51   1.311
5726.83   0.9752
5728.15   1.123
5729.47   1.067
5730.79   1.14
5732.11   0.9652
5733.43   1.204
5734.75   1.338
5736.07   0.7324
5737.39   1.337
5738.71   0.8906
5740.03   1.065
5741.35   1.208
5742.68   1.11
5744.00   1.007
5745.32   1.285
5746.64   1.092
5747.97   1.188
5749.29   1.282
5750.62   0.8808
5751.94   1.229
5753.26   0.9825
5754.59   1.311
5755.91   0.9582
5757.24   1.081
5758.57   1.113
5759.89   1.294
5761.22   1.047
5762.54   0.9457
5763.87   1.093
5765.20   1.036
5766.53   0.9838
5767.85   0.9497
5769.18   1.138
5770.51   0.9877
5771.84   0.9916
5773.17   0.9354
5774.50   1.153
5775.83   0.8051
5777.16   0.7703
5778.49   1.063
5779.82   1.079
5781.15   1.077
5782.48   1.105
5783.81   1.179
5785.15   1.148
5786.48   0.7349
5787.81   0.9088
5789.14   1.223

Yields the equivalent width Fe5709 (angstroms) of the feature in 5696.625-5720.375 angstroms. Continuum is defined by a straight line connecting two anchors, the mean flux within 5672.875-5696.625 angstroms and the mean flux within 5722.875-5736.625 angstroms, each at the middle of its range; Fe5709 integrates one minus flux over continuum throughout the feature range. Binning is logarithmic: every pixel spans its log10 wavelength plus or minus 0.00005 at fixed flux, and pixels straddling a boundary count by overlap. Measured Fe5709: 2.1 angstroms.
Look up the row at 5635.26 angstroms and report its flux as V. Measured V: 0.9907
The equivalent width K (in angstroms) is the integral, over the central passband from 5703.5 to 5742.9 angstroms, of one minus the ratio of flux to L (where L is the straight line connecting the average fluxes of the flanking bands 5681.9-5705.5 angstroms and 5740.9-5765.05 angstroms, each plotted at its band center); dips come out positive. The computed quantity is 1.4 angstroms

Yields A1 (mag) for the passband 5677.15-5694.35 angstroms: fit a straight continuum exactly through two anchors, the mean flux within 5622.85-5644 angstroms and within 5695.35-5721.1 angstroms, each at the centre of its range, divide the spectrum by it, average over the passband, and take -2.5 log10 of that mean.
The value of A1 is -0.069 mag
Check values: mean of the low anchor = 1.09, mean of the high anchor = 1.04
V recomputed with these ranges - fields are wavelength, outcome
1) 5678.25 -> 1.123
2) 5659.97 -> 1.214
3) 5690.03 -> 1.19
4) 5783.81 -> 1.179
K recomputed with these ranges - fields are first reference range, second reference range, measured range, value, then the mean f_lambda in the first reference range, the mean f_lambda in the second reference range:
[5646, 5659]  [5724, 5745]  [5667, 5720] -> 1.43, 1.12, 1.1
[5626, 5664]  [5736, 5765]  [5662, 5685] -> -0.59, 1.09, 1.1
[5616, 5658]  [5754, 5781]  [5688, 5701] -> -1.53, 1.1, 1.04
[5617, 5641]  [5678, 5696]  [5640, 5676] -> 0.07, 1.1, 1.15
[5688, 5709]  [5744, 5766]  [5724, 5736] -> -0.03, 1.12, 1.11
